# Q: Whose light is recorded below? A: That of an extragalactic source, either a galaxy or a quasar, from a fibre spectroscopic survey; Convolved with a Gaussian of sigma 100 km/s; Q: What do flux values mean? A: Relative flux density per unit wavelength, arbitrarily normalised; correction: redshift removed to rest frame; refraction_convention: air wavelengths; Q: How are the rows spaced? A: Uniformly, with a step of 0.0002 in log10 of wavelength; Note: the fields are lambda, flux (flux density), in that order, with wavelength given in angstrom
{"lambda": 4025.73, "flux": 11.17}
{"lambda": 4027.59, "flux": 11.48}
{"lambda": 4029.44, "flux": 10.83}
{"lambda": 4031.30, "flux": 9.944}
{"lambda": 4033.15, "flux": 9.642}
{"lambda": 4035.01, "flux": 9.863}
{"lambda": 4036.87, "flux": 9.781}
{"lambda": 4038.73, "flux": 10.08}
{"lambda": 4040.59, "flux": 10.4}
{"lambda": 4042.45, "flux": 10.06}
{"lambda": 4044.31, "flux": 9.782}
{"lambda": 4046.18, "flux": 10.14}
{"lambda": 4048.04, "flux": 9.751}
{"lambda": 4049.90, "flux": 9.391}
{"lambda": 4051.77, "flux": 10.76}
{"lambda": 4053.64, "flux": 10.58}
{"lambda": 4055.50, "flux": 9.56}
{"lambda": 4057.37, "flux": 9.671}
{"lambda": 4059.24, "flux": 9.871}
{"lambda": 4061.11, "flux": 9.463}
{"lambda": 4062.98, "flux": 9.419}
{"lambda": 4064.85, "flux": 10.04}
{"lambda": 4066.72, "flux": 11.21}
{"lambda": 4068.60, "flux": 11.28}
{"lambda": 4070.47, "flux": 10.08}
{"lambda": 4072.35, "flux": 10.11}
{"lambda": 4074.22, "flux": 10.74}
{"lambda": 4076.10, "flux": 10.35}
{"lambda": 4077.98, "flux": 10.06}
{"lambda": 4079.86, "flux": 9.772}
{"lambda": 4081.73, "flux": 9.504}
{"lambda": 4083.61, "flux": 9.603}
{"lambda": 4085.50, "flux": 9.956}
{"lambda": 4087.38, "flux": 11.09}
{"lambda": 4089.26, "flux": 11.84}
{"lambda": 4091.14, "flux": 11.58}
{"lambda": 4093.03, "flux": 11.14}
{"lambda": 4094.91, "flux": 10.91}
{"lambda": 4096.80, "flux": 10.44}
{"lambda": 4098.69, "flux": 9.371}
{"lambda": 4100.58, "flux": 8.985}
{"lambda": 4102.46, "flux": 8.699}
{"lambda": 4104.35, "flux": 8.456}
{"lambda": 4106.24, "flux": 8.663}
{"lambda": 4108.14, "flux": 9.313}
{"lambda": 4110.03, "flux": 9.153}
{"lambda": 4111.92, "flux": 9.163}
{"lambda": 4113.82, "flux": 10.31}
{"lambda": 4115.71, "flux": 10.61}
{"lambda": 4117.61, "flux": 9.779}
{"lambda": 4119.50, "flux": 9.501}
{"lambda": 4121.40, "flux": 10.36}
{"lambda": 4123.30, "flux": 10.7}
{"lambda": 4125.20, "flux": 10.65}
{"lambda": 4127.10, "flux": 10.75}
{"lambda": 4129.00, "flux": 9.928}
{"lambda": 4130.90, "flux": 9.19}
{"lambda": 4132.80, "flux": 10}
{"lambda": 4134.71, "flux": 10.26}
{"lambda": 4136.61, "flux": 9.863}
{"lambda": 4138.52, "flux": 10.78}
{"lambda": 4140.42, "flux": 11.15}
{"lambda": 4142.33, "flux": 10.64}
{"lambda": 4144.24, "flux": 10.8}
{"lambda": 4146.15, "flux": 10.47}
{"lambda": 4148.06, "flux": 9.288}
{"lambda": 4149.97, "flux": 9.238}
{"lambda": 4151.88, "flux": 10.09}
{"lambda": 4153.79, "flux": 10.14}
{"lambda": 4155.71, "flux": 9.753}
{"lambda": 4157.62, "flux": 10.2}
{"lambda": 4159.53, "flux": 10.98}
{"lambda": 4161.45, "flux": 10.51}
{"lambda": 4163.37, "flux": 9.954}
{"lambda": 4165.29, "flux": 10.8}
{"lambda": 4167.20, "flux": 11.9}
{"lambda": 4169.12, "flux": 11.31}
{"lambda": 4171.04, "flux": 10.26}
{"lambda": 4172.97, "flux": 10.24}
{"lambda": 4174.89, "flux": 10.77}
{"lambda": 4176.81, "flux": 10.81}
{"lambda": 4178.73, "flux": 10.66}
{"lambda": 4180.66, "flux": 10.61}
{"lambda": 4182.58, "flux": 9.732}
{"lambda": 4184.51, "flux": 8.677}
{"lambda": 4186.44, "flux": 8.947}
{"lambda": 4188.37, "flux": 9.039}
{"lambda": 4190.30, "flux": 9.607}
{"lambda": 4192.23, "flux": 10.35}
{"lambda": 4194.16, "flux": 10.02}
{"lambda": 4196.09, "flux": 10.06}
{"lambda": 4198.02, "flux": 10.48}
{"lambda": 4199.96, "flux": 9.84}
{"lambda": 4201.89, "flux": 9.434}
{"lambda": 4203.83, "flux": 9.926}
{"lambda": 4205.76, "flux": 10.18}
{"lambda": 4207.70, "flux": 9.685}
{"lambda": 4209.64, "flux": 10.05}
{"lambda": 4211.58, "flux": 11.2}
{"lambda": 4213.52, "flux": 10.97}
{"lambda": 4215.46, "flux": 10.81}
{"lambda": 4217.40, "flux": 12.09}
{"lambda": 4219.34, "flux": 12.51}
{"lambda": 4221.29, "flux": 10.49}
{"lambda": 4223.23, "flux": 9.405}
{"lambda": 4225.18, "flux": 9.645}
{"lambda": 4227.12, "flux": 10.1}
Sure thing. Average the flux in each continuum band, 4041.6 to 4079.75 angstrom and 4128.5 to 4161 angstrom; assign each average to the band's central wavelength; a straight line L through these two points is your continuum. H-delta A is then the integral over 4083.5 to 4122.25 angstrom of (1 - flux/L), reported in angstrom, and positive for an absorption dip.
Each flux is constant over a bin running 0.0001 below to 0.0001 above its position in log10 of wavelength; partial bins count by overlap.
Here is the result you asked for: 0.7 angstrom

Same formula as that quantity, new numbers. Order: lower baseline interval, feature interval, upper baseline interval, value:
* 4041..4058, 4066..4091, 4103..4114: -2.43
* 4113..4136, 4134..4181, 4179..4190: -3.22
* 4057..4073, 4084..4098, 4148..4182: -0.94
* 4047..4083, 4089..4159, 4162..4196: 0.72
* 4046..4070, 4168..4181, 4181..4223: -0.66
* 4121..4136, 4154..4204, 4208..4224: 1.99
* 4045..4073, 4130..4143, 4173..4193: -0.36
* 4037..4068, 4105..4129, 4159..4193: 0.61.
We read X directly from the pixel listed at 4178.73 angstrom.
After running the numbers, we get 10.66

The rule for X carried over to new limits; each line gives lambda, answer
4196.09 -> 10.06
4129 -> 9.928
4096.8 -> 10.44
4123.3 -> 10.7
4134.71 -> 10.26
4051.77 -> 10.76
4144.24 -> 10.8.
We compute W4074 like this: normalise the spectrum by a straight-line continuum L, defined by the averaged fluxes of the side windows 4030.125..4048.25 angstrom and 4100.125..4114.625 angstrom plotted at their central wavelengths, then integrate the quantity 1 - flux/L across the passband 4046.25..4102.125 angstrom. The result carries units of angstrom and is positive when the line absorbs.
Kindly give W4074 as -4.1 angstrom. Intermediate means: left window 9.96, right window 9.08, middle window 10.2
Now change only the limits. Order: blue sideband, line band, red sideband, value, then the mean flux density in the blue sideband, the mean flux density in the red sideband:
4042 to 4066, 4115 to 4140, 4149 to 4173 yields 0.14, 9.89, 10.4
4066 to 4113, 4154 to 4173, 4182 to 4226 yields -0.90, 10.1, 10.1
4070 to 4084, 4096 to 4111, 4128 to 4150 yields 1.45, 10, 10.2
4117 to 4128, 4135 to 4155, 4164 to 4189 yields 0.12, 10.3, 10.3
